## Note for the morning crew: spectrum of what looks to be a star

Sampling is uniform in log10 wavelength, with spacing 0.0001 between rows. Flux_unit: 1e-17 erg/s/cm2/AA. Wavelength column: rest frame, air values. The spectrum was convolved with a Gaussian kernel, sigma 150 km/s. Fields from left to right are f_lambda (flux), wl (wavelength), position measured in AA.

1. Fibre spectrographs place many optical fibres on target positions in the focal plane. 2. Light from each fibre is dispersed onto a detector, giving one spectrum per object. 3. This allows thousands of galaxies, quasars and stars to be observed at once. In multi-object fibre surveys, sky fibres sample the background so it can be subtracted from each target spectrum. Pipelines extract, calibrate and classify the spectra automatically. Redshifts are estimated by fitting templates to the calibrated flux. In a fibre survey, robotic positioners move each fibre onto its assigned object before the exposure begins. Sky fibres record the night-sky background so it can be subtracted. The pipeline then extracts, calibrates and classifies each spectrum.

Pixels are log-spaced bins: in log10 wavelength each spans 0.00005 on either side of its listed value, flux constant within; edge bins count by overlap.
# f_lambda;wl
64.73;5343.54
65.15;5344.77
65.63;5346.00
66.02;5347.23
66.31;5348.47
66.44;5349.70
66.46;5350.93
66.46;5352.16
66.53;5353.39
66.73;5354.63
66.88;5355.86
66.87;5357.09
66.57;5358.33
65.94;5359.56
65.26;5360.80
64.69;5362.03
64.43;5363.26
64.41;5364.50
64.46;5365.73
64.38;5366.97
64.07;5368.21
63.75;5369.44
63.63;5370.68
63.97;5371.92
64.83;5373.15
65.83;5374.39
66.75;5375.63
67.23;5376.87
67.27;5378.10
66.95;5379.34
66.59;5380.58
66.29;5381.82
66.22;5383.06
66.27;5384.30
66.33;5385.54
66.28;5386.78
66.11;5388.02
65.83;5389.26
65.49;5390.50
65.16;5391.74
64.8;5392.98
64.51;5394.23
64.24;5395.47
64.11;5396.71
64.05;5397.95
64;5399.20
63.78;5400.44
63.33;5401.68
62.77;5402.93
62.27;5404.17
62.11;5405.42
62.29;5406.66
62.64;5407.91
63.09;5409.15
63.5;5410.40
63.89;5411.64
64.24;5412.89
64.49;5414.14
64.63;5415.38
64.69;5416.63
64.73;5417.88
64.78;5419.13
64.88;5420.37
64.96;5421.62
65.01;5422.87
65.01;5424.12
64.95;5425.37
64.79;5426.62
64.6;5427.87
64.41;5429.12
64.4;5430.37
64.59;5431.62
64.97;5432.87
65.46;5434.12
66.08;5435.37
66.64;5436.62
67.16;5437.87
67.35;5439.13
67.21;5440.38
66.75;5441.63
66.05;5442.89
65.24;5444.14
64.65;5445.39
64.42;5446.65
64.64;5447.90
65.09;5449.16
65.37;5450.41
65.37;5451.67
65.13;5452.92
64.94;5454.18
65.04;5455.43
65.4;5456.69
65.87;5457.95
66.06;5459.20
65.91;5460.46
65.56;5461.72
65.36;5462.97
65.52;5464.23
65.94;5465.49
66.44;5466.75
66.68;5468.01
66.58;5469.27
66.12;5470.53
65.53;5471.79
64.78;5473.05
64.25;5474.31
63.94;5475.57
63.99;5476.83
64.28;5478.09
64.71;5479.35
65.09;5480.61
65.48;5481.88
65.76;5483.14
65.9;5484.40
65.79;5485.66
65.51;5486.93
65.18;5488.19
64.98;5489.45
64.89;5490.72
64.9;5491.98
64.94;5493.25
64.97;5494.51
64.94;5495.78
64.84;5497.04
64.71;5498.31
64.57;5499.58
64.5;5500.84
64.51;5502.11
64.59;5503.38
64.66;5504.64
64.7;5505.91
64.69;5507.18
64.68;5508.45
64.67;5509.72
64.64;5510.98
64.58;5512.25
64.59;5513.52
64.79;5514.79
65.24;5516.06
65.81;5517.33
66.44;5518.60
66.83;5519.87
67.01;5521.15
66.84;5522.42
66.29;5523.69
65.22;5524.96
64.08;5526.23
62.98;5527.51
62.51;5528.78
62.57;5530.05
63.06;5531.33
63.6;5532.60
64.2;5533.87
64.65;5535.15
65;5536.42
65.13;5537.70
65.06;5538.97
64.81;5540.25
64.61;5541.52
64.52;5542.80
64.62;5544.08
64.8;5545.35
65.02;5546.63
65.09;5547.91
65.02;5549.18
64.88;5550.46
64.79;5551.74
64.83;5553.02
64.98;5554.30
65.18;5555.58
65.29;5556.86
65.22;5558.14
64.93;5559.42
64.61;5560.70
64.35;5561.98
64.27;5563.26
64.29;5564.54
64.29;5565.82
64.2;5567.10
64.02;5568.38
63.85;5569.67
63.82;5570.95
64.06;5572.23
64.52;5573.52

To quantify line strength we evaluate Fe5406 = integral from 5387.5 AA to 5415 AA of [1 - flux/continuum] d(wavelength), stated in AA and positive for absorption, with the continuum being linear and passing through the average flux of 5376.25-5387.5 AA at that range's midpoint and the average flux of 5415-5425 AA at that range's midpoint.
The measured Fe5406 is 0.7 AA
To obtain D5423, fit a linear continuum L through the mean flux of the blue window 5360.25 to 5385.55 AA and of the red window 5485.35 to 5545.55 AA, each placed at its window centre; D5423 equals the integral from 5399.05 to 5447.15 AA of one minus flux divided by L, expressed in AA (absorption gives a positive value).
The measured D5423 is 0.4 AA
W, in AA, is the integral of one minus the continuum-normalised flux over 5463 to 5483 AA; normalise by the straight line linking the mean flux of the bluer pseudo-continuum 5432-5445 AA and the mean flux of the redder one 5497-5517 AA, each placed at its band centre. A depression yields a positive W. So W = 0.1 AA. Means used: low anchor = 66.3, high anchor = 64.7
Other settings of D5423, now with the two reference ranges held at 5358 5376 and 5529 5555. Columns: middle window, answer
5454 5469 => -0.3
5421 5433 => 0.0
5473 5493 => -0.1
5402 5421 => 0.3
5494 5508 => 0.0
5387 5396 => -0.1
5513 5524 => -0.2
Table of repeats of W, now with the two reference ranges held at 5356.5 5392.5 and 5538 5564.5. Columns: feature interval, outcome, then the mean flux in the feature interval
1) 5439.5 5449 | 0.0 AA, 65.6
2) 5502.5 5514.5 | 0.1 AA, 64.7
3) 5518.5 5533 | 0.0 AA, 64.7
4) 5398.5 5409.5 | 0.4 AA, 62.9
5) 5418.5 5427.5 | 0.1 AA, 64.9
